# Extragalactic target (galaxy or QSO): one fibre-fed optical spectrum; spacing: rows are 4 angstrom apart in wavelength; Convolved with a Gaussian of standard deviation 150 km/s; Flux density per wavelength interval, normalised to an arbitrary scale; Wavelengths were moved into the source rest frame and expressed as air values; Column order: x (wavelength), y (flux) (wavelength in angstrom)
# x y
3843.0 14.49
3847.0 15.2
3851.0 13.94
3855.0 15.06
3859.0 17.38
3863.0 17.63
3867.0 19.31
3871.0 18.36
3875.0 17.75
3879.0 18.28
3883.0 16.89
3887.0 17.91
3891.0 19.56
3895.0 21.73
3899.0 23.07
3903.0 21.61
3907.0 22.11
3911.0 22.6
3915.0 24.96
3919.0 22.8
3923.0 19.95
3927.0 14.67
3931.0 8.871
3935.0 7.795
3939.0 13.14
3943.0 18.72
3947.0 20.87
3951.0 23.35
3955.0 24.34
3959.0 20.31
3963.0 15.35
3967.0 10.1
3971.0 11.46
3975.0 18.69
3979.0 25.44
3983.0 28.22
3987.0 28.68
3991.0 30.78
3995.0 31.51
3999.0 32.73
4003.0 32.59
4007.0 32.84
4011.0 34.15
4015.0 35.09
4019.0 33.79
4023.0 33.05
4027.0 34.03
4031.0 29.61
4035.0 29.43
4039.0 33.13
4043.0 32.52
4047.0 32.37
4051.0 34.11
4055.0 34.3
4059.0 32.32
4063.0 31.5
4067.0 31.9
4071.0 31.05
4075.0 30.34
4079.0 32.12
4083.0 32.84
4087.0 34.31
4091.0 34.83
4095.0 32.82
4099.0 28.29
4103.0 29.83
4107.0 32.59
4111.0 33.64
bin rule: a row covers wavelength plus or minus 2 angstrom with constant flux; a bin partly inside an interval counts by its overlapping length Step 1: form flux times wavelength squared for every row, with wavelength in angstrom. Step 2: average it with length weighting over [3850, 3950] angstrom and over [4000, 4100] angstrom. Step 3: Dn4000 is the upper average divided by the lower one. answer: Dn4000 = 1.9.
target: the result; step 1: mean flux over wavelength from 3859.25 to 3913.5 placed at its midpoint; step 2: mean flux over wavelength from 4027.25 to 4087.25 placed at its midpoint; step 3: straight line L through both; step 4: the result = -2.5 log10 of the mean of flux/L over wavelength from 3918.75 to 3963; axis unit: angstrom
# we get 0.34 mag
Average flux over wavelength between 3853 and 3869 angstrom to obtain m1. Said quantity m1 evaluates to 17.3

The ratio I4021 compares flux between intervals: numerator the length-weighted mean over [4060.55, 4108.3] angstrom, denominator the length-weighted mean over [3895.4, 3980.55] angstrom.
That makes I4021 1.71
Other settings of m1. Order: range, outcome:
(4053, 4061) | 33.3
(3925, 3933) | 11.8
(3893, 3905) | 22.1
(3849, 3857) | 14.5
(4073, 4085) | 31.8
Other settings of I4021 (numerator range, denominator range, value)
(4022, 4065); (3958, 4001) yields 1.40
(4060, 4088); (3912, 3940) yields 1.95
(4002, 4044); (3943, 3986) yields 1.64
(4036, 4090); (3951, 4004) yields 1.37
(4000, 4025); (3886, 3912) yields 1.58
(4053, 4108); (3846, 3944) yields 1.78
